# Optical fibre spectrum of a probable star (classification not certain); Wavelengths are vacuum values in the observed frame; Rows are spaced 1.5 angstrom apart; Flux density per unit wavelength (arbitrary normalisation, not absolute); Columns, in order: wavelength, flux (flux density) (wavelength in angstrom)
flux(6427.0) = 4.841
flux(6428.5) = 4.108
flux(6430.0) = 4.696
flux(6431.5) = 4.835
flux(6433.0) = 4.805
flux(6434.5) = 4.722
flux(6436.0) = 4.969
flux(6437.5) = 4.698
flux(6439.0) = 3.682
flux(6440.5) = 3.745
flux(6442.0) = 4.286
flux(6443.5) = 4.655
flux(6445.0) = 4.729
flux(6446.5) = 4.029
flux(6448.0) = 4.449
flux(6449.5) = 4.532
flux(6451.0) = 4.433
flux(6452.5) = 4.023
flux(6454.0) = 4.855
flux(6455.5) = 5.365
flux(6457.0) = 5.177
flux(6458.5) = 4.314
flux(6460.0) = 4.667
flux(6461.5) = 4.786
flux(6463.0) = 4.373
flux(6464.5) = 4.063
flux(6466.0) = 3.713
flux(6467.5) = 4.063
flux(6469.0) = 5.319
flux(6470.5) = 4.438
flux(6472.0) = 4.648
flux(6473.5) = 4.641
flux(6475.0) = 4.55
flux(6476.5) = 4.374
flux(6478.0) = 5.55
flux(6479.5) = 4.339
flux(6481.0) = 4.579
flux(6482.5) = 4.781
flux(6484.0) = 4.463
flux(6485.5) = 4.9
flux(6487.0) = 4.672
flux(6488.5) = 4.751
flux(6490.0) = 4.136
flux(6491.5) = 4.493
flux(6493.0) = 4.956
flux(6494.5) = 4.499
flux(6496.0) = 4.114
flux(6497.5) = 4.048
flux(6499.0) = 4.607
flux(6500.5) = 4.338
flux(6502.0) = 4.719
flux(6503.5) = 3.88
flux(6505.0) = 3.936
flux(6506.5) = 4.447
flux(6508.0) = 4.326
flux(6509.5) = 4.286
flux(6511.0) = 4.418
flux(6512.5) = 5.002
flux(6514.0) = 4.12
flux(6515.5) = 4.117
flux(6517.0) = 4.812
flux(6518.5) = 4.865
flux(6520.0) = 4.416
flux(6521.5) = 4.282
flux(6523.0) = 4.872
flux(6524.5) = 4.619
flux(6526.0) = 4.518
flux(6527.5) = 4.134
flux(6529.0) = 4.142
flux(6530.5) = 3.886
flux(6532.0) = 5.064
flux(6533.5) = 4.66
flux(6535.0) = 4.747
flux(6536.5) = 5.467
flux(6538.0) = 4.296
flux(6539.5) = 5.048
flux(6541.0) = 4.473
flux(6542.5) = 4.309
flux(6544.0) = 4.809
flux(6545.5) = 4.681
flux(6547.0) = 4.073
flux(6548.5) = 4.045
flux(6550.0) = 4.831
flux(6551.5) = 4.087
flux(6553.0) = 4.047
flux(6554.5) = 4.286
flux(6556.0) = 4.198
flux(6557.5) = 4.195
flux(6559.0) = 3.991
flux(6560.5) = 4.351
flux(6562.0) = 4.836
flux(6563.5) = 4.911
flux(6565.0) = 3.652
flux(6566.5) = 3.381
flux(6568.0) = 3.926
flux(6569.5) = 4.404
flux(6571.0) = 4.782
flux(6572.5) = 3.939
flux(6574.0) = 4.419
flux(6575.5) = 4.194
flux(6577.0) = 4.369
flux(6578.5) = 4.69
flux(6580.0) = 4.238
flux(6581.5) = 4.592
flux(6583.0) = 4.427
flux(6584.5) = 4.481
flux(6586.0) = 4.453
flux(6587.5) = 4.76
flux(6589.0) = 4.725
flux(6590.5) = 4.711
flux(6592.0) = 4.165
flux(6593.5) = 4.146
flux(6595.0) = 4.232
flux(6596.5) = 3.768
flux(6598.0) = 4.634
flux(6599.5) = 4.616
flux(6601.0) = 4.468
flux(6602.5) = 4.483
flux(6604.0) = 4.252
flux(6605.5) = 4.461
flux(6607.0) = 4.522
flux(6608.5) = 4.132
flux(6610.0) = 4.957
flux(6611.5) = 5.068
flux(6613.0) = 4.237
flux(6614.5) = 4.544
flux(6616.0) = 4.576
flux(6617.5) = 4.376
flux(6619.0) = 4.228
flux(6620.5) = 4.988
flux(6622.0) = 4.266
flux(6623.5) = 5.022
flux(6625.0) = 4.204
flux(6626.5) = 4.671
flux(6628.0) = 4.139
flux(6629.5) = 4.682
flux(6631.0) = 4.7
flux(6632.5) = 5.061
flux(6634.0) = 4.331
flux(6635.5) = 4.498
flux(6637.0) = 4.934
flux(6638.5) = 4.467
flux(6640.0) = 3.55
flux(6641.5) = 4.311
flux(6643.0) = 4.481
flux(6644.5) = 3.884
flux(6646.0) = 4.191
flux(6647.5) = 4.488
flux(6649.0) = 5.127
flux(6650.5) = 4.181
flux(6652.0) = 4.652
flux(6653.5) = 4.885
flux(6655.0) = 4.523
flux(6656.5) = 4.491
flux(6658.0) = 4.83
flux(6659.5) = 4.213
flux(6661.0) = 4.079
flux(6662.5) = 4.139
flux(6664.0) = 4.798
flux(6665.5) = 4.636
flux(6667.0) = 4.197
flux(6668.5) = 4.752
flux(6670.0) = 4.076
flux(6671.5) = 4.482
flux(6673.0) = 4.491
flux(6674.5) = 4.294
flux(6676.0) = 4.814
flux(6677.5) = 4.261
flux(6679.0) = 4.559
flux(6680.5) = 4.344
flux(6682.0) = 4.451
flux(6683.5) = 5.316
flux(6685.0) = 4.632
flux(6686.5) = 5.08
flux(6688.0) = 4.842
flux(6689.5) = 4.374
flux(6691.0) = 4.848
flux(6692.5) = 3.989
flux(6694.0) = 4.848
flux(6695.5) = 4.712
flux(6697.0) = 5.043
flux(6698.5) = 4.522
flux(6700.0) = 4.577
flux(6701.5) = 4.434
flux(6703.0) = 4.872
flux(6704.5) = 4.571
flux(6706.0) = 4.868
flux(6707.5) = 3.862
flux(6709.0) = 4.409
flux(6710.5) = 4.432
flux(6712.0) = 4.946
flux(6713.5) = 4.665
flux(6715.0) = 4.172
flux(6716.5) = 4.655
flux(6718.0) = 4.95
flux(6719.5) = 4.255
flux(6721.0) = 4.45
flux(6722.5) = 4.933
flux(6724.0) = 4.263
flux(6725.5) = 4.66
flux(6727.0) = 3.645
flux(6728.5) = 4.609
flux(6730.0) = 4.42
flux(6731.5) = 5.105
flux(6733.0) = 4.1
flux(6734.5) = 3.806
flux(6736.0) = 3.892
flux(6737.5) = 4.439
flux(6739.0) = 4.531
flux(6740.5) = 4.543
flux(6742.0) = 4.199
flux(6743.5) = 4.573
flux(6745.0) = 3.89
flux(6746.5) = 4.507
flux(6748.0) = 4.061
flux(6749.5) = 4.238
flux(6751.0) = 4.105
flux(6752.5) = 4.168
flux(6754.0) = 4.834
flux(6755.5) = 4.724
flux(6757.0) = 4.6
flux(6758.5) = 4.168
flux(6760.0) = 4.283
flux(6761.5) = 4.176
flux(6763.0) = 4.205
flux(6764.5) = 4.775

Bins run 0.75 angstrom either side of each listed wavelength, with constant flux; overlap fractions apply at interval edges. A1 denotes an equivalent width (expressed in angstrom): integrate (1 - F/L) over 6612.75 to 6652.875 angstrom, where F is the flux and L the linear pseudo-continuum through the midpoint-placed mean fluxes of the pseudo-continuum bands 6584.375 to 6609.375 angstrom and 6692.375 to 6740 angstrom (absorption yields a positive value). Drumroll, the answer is -0.36 angstrom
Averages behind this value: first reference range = 4.41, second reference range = 4.5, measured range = 4.48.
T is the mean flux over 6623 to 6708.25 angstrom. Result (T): 4.53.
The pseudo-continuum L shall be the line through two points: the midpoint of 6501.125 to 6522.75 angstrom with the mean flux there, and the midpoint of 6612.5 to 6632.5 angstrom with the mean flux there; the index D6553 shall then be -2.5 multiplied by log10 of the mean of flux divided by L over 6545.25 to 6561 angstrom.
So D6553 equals 0.05 mag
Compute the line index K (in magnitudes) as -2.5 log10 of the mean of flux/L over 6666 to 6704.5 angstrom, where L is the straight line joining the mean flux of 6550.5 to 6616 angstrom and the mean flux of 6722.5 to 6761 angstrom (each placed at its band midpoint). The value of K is -0.06 mag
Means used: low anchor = 4.37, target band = 4.59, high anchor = 4.35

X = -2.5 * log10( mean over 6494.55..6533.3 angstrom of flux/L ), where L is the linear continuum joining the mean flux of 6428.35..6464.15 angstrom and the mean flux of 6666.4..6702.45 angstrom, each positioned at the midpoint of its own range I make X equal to 0.04 mag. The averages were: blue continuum 4.54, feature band 4.4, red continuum 4.58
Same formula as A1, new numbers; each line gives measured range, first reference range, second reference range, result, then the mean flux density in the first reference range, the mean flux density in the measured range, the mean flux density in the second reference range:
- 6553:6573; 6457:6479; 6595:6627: 1.31 angstrom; 4.56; 4.22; 4.49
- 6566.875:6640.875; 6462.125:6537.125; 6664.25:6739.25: 0.98 angstrom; 4.5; 4.45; 4.52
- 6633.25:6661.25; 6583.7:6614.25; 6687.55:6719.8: 0.54 angstrom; 4.46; 4.43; 4.59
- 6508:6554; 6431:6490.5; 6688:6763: 0.26 angstrom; 4.55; 4.5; 4.45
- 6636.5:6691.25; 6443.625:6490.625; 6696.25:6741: 0.08 angstrom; 4.57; 4.5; 4.49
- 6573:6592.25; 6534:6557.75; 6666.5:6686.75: 0.09 angstrom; 4.48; 4.48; 4.54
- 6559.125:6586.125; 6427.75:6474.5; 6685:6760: 1.02 angstrom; 4.51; 4.33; 4.48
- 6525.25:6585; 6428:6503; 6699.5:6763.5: 1.38 angstrom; 4.53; 4.39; 4.41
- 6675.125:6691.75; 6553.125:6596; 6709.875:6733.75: -0.79 angstrom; 4.33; 4.68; 4.52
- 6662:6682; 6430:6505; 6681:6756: 0.22 angstrom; 4.52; 4.45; 4.5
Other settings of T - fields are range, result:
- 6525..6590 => 4.41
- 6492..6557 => 4.45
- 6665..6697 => 4.58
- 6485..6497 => 4.55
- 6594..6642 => 4.48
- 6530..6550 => 4.6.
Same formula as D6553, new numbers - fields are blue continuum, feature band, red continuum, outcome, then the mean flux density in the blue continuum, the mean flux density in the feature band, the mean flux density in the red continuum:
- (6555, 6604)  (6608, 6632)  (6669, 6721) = -0.032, 4.35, 4.56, 4.58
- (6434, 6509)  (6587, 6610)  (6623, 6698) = 0.024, 4.5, 4.42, 4.53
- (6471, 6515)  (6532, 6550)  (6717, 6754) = -0.038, 4.5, 4.63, 4.36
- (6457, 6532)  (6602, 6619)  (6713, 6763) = -0.016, 4.48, 4.5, 4.38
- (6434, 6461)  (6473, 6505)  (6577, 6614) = -0.006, 4.52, 4.53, 4.47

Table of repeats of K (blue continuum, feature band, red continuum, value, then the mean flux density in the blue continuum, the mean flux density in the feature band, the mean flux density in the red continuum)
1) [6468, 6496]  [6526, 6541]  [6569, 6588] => -0.01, 4.65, 4.59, 4.44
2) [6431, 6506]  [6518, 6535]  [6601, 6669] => 0.00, 4.51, 4.5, 4.49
